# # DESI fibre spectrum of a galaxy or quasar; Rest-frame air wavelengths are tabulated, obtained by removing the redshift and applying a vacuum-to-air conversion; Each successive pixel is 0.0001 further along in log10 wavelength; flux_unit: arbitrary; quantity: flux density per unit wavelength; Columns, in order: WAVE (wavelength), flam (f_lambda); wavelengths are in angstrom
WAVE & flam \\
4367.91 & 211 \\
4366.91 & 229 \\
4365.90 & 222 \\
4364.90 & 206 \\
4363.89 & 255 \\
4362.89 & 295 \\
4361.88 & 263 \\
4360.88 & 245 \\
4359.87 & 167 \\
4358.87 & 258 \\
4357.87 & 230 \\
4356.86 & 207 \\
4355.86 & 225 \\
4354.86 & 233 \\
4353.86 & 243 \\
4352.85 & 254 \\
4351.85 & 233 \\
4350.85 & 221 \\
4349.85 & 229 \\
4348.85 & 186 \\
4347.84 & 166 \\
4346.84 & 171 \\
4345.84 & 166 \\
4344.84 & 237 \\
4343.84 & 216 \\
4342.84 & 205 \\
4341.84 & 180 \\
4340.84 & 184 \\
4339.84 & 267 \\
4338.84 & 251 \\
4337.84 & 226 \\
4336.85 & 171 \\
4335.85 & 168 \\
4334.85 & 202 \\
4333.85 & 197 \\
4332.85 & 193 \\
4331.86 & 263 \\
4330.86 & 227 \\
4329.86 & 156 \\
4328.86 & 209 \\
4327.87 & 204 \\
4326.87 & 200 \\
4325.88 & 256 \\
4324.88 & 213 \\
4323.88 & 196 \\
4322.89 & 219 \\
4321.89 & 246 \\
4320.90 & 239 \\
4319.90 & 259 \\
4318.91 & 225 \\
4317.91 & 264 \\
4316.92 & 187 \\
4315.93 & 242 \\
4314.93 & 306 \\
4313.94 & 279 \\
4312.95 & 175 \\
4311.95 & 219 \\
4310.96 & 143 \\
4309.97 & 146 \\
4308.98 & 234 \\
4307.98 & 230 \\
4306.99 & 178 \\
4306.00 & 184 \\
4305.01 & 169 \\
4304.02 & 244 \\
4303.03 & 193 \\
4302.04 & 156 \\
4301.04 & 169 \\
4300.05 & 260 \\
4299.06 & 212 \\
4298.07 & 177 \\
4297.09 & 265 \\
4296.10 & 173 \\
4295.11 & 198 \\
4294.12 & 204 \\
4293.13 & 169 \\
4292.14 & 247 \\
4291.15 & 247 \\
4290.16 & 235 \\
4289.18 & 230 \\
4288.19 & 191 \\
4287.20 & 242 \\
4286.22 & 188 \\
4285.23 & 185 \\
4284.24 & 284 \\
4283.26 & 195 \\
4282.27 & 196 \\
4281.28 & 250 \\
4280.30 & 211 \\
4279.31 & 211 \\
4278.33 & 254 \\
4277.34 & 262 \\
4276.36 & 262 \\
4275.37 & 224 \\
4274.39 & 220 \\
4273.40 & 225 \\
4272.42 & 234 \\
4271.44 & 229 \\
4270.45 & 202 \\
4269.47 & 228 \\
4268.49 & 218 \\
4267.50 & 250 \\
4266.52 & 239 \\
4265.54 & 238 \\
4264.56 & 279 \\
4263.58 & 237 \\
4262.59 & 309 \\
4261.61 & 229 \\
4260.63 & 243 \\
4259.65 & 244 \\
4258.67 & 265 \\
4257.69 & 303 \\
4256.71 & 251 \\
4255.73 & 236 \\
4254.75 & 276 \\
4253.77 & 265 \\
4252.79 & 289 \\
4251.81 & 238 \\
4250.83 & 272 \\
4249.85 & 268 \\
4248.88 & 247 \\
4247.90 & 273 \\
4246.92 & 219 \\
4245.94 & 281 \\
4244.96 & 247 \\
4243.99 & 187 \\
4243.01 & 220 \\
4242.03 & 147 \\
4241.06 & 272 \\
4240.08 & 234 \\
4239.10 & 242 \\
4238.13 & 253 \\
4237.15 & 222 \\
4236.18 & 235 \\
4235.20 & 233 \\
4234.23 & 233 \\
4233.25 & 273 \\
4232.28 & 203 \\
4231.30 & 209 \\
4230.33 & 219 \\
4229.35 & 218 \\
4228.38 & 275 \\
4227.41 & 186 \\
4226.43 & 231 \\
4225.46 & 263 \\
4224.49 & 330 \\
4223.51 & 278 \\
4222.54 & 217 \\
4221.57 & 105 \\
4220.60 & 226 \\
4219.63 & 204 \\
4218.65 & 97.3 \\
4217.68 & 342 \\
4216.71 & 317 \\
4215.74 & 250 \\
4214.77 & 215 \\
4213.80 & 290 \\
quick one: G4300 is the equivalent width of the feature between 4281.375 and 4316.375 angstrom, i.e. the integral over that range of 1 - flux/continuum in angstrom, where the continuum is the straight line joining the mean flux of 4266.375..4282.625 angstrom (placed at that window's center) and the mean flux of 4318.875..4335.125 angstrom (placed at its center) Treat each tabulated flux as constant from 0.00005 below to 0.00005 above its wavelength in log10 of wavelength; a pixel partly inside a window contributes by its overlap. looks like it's 2.1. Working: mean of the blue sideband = 230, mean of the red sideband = 218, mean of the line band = 211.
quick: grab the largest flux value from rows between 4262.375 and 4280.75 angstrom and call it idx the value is 309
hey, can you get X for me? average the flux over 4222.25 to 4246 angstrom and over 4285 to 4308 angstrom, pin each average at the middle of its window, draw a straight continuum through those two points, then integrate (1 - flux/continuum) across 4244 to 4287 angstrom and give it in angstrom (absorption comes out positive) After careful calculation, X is -4.3 angstrom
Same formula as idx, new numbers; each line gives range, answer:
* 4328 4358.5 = 267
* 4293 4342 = 306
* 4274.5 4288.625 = 284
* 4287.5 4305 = 265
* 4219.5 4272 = 330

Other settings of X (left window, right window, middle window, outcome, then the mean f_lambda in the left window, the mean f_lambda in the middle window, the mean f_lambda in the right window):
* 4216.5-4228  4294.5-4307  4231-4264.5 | -3.9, 231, 246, 199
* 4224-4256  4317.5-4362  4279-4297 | 1.1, 242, 215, 217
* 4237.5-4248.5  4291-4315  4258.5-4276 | -1.3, 234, 239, 205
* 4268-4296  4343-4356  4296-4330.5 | 0.8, 222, 213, 213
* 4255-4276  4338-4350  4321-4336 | 0.0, 243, 212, 205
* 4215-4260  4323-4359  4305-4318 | 0.5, 241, 211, 212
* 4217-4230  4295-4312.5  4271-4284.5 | -1.6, 230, 232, 197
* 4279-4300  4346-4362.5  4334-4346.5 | 0.8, 216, 205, 220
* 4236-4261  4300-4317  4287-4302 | 0.2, 248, 212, 205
